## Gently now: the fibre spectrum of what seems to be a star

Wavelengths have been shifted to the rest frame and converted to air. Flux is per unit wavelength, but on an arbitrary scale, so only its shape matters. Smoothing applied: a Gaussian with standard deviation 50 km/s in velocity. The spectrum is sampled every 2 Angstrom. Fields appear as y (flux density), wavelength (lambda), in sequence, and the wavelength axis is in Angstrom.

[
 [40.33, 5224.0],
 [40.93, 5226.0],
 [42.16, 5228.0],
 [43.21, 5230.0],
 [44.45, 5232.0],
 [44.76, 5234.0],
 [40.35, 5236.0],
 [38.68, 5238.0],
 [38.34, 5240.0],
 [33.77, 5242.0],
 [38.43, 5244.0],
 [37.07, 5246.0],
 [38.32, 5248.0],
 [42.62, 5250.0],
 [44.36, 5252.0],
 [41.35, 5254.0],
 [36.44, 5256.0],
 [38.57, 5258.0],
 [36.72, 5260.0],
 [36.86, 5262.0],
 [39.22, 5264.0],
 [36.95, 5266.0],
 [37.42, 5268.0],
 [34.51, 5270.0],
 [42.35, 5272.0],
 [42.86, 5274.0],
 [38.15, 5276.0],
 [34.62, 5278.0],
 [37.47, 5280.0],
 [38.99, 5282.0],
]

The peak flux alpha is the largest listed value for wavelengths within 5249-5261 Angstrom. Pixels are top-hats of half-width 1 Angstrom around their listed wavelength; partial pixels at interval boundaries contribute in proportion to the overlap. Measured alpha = 44.36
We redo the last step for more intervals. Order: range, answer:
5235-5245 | 40.35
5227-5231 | 43.21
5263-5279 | 42.86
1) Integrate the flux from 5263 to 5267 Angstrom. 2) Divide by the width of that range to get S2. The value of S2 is 38.1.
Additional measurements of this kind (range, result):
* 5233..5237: 42.6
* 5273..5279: 38.5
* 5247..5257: 40.6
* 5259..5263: 36.8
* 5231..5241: 41.3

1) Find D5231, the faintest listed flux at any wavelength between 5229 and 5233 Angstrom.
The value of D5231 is 43.21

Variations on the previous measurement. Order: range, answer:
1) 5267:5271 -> 34.51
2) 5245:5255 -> 37.07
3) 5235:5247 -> 33.77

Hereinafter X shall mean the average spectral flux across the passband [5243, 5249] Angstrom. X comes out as 37.9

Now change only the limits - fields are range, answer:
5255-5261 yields 37.2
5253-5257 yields 38.9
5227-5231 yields 42.7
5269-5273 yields 38.4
